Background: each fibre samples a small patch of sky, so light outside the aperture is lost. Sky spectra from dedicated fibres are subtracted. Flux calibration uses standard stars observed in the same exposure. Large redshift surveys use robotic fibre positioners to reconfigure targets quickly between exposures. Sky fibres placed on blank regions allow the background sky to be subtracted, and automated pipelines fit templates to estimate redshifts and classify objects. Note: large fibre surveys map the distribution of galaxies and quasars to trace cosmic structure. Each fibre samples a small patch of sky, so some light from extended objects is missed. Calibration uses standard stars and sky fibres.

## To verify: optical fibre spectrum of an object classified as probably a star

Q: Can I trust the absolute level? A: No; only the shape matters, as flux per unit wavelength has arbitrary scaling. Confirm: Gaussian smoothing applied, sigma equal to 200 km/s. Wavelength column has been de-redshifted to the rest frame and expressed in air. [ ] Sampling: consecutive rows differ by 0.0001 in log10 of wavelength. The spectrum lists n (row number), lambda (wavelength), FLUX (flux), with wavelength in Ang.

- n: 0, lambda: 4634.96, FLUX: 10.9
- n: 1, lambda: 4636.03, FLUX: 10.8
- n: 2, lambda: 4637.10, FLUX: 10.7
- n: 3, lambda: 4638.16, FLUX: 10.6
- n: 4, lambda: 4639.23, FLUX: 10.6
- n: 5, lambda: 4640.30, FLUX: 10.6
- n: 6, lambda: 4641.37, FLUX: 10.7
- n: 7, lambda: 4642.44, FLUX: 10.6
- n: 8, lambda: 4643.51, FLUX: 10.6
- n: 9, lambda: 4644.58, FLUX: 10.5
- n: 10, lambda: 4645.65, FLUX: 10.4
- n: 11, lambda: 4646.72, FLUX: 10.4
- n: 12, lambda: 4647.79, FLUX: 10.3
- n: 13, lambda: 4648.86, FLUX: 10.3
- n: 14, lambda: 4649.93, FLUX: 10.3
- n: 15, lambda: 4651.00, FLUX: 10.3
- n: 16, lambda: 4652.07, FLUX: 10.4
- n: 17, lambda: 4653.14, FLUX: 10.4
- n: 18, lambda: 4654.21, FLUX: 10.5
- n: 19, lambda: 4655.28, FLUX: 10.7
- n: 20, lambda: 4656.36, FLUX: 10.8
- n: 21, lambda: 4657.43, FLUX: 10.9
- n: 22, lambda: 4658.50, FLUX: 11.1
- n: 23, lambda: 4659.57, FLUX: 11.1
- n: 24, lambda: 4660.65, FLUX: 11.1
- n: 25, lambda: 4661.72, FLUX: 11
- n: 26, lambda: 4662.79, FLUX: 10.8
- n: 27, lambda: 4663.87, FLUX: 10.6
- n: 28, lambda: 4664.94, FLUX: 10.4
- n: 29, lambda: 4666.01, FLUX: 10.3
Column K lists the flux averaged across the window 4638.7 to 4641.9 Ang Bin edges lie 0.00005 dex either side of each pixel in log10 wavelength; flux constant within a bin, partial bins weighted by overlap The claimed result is 10.6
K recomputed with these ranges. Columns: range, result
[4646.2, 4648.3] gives 10.4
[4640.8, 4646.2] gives 10.6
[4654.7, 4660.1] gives 10.9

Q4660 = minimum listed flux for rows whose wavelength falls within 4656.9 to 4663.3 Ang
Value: 10.8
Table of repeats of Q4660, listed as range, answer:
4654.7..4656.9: 10.7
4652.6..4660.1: 10.4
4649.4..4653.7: 10.3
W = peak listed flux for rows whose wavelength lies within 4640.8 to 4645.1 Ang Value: 10.7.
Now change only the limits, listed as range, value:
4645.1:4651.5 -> 10.4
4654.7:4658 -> 10.9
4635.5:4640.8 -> 10.8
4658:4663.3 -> 11.1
